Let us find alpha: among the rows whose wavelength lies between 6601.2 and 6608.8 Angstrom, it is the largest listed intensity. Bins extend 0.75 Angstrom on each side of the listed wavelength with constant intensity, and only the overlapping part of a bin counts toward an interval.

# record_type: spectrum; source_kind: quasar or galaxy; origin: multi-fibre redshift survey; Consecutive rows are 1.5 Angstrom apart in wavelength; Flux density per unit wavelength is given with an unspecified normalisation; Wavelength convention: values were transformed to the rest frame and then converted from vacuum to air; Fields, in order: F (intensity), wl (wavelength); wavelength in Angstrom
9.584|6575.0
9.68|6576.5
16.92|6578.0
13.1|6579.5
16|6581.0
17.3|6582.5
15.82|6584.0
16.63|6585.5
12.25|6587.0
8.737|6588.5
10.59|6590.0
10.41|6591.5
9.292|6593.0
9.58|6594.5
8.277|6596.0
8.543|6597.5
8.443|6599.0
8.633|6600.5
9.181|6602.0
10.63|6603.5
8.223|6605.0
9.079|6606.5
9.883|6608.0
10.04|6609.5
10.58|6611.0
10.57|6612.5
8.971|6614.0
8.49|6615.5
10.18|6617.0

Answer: 10.63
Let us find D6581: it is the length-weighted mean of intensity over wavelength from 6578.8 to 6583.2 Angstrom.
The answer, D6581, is 15.5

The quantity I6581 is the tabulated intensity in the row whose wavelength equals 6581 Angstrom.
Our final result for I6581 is 16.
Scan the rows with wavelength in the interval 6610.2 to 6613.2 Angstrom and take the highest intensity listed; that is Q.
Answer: 10.58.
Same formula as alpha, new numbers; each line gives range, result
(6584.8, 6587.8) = 16.63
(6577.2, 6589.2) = 17.3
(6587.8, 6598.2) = 10.59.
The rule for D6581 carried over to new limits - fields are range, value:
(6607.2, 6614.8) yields 9.99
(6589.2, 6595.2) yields 9.96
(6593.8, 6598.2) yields 8.79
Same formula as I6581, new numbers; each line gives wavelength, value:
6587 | 12.25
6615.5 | 8.49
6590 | 10.59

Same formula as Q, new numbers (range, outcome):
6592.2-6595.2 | 9.58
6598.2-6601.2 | 8.633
